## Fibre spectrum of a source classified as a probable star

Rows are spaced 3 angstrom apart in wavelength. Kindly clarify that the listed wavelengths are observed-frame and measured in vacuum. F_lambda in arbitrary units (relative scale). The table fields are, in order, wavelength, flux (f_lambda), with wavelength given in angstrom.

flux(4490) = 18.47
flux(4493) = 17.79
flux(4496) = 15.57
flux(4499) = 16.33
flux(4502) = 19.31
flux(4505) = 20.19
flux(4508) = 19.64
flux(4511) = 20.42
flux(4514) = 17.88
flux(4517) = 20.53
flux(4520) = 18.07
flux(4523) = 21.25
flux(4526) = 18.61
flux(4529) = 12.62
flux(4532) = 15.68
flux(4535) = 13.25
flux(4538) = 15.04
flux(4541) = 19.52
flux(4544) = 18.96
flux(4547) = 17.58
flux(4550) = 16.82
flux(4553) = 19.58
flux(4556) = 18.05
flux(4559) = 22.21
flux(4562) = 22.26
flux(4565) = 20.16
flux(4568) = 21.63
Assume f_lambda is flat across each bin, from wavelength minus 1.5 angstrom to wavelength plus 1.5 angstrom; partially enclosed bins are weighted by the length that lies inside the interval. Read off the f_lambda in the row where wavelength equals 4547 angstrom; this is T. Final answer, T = 17.58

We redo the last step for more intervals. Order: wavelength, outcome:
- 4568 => 21.63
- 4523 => 21.25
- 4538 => 15.04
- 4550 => 16.82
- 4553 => 19.58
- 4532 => 15.68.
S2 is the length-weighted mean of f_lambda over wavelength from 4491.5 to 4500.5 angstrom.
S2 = 16.6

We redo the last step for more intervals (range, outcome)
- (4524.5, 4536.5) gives 15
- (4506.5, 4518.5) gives 19.6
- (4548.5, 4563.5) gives 19.8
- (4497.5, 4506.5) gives 18.6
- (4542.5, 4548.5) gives 18.3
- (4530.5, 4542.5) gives 15.9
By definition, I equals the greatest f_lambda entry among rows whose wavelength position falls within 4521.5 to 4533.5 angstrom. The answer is 21.25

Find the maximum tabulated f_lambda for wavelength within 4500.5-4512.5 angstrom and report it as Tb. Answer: 20.42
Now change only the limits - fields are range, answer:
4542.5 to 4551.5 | 18.96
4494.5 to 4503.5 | 19.31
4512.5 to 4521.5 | 20.53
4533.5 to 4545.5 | 19.52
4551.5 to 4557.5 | 19.58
